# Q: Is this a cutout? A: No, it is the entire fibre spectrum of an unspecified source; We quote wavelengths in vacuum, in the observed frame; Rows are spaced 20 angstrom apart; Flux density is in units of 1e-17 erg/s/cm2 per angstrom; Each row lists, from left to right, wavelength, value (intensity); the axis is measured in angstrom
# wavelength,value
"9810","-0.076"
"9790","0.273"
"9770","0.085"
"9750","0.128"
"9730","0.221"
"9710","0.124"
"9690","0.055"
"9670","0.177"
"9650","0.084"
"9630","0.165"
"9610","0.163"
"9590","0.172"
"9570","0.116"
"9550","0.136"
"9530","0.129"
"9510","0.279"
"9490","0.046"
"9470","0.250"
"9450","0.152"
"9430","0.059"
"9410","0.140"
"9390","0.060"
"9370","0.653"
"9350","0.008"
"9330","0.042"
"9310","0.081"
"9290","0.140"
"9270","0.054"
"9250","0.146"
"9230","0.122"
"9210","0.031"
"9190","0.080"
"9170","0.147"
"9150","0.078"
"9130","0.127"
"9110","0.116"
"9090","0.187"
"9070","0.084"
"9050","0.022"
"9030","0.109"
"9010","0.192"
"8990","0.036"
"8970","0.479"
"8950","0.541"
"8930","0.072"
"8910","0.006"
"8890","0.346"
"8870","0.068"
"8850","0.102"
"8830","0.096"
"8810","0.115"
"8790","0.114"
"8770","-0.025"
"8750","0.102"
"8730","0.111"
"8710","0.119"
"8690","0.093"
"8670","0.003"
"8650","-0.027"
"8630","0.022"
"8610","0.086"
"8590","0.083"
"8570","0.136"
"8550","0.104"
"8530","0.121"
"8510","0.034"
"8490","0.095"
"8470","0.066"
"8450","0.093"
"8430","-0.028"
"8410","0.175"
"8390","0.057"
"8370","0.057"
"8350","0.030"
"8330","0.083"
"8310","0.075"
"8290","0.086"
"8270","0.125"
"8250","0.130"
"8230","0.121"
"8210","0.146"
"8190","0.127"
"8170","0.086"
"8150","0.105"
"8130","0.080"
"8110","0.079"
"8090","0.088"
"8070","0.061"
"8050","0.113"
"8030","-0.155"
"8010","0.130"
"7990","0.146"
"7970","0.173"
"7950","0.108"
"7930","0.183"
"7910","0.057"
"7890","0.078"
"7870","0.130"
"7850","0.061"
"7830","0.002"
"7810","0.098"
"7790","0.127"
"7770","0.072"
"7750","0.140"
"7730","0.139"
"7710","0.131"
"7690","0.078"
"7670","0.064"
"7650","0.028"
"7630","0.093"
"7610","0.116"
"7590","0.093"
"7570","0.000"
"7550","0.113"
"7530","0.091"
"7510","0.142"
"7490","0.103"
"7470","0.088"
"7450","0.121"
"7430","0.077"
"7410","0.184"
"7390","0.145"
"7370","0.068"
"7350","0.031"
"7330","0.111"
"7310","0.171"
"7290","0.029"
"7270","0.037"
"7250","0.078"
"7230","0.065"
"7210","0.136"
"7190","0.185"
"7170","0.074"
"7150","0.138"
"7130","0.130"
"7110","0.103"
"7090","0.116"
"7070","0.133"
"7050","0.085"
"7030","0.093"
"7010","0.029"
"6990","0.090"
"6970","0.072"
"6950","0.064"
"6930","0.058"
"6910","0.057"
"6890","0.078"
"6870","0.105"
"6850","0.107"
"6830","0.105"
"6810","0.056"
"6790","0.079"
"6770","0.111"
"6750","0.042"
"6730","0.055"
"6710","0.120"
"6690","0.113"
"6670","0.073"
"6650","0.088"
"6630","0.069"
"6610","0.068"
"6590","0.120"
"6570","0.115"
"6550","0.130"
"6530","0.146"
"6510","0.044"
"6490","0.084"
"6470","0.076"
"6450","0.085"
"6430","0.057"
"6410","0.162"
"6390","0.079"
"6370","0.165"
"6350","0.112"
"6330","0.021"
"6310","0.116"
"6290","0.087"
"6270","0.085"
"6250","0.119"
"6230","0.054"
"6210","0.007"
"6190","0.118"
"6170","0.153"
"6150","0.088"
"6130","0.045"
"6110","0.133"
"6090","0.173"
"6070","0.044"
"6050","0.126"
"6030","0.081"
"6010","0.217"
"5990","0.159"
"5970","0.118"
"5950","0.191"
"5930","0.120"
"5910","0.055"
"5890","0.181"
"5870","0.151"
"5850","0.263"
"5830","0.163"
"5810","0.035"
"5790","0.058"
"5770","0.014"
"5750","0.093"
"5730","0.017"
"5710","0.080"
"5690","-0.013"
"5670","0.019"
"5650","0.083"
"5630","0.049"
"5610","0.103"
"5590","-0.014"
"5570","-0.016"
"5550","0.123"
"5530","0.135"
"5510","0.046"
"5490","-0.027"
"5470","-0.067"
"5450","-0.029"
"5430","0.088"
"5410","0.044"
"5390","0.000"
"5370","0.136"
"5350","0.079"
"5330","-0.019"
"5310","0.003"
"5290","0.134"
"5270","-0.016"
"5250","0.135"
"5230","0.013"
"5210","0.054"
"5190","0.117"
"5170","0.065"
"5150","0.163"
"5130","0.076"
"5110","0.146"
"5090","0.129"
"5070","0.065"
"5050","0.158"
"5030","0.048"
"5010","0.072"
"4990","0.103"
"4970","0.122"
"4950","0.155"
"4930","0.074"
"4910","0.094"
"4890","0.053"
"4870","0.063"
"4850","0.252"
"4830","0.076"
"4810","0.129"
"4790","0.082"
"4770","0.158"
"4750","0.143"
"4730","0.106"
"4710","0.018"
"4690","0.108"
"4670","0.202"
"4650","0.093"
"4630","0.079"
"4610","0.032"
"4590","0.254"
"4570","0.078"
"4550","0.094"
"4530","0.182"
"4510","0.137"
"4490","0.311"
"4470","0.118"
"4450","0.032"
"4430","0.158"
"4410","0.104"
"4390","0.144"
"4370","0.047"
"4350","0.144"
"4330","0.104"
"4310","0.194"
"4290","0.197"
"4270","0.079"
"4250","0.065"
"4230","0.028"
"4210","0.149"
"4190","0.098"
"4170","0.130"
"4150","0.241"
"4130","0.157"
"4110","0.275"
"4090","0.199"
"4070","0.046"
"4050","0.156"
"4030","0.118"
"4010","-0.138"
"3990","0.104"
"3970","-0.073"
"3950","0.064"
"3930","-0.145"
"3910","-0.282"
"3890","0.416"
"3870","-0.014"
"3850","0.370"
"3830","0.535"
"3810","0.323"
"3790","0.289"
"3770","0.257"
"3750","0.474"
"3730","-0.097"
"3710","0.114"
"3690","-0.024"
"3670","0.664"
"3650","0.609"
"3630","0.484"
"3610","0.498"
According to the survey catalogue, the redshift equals 1.40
